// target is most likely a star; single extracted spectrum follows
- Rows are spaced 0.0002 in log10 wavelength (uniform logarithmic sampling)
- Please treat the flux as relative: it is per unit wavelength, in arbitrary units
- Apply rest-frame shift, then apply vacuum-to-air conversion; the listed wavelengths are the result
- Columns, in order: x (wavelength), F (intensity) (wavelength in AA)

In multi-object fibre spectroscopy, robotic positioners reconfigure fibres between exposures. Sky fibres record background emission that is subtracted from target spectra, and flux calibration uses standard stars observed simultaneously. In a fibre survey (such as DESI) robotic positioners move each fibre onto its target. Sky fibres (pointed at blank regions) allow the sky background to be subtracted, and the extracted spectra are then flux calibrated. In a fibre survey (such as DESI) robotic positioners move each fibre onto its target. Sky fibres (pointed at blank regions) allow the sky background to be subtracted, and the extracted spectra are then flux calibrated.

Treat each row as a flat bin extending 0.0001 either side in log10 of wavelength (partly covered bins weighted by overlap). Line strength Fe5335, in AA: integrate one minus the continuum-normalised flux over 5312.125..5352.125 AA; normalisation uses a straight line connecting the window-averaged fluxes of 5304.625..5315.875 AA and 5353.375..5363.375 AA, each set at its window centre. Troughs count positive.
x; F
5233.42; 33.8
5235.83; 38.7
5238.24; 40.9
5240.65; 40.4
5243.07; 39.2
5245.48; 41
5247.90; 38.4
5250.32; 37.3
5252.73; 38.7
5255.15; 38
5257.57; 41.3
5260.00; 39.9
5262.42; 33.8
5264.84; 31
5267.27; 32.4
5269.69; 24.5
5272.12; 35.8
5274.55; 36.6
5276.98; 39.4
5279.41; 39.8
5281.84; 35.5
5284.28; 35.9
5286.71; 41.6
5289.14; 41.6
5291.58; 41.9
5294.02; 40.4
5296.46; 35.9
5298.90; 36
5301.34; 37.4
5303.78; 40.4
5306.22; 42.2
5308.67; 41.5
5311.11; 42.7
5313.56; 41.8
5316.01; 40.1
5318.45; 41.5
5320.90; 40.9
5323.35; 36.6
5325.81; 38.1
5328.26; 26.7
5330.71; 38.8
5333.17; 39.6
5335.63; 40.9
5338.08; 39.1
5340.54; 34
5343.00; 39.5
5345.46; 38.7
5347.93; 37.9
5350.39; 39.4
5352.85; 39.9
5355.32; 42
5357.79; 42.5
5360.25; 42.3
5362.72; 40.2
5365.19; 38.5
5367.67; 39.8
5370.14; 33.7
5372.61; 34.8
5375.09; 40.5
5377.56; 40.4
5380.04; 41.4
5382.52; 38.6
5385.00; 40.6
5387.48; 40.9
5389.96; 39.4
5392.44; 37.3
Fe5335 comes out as 3.2 AA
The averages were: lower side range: 41.8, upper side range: 41.7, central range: 38.4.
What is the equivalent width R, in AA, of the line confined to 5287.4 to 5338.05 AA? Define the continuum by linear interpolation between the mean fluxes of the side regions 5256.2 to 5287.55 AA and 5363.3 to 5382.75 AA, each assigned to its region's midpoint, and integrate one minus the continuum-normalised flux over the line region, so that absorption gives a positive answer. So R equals -3.19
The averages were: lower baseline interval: 35.9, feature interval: 39.3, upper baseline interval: 38.5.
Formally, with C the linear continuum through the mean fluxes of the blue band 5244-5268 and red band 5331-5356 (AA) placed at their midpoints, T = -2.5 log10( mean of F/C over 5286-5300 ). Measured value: -0.04 mag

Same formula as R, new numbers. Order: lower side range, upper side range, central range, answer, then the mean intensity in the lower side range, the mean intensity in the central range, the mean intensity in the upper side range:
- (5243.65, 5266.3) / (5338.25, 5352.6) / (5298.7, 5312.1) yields -0.8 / 37.7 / 40.3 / 38.1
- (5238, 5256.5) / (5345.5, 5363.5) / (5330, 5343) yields 0.5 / 39.2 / 38.6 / 40.5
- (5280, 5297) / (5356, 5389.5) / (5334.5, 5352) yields 0.4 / 39.1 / 38.5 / 39.6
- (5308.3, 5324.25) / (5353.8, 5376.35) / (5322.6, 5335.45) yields 1.3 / 40.8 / 36.3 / 39.4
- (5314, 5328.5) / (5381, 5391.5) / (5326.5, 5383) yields 0.6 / 38.3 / 38.7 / 39.9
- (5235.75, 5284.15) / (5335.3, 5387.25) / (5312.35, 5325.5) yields -0.6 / 37.1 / 40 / 39.3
